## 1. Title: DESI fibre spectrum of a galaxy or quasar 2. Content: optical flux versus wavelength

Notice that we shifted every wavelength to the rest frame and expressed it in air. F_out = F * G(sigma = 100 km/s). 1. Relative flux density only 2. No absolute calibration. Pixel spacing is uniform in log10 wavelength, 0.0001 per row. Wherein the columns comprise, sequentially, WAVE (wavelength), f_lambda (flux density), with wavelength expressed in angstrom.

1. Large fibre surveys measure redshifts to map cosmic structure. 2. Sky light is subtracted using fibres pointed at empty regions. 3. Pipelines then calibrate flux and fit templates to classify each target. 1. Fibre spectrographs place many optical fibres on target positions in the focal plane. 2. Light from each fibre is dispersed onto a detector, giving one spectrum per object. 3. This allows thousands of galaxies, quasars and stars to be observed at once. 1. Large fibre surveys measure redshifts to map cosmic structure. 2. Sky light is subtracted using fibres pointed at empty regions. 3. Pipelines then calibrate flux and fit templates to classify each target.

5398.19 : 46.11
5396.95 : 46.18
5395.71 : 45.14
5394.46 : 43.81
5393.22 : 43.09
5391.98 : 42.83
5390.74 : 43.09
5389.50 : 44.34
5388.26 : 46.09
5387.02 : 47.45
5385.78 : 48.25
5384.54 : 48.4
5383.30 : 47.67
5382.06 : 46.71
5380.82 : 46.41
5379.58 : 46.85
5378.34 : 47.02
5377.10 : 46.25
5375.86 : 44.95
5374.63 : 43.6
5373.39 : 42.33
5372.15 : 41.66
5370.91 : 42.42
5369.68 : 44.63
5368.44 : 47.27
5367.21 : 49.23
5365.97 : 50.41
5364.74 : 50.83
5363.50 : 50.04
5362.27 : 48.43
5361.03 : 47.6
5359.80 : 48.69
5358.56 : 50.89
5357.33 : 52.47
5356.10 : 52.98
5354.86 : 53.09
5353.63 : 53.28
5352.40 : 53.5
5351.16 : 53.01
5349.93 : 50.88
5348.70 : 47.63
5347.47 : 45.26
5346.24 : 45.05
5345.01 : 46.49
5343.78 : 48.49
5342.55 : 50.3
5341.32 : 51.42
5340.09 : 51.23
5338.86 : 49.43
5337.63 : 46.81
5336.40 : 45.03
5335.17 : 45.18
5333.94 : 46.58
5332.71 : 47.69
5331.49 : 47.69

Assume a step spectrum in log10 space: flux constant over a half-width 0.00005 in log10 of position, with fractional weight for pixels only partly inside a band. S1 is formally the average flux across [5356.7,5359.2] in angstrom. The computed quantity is 51.7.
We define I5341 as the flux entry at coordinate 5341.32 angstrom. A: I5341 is 51.42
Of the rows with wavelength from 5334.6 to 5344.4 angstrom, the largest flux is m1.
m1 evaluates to 51.42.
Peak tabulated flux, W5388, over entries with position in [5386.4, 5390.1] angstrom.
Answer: 47.45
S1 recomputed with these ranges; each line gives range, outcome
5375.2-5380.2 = 46.3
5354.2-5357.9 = 52.8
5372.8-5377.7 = 44.3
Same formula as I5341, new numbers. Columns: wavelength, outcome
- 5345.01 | 46.49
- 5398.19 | 46.11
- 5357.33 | 52.47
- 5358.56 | 50.89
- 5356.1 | 52.98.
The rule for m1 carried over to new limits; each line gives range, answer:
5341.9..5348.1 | 50.3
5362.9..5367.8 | 50.83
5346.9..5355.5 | 53.5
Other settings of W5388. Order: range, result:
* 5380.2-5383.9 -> 47.67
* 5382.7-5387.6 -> 48.4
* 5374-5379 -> 47.02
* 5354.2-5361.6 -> 53.09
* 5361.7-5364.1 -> 50.04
